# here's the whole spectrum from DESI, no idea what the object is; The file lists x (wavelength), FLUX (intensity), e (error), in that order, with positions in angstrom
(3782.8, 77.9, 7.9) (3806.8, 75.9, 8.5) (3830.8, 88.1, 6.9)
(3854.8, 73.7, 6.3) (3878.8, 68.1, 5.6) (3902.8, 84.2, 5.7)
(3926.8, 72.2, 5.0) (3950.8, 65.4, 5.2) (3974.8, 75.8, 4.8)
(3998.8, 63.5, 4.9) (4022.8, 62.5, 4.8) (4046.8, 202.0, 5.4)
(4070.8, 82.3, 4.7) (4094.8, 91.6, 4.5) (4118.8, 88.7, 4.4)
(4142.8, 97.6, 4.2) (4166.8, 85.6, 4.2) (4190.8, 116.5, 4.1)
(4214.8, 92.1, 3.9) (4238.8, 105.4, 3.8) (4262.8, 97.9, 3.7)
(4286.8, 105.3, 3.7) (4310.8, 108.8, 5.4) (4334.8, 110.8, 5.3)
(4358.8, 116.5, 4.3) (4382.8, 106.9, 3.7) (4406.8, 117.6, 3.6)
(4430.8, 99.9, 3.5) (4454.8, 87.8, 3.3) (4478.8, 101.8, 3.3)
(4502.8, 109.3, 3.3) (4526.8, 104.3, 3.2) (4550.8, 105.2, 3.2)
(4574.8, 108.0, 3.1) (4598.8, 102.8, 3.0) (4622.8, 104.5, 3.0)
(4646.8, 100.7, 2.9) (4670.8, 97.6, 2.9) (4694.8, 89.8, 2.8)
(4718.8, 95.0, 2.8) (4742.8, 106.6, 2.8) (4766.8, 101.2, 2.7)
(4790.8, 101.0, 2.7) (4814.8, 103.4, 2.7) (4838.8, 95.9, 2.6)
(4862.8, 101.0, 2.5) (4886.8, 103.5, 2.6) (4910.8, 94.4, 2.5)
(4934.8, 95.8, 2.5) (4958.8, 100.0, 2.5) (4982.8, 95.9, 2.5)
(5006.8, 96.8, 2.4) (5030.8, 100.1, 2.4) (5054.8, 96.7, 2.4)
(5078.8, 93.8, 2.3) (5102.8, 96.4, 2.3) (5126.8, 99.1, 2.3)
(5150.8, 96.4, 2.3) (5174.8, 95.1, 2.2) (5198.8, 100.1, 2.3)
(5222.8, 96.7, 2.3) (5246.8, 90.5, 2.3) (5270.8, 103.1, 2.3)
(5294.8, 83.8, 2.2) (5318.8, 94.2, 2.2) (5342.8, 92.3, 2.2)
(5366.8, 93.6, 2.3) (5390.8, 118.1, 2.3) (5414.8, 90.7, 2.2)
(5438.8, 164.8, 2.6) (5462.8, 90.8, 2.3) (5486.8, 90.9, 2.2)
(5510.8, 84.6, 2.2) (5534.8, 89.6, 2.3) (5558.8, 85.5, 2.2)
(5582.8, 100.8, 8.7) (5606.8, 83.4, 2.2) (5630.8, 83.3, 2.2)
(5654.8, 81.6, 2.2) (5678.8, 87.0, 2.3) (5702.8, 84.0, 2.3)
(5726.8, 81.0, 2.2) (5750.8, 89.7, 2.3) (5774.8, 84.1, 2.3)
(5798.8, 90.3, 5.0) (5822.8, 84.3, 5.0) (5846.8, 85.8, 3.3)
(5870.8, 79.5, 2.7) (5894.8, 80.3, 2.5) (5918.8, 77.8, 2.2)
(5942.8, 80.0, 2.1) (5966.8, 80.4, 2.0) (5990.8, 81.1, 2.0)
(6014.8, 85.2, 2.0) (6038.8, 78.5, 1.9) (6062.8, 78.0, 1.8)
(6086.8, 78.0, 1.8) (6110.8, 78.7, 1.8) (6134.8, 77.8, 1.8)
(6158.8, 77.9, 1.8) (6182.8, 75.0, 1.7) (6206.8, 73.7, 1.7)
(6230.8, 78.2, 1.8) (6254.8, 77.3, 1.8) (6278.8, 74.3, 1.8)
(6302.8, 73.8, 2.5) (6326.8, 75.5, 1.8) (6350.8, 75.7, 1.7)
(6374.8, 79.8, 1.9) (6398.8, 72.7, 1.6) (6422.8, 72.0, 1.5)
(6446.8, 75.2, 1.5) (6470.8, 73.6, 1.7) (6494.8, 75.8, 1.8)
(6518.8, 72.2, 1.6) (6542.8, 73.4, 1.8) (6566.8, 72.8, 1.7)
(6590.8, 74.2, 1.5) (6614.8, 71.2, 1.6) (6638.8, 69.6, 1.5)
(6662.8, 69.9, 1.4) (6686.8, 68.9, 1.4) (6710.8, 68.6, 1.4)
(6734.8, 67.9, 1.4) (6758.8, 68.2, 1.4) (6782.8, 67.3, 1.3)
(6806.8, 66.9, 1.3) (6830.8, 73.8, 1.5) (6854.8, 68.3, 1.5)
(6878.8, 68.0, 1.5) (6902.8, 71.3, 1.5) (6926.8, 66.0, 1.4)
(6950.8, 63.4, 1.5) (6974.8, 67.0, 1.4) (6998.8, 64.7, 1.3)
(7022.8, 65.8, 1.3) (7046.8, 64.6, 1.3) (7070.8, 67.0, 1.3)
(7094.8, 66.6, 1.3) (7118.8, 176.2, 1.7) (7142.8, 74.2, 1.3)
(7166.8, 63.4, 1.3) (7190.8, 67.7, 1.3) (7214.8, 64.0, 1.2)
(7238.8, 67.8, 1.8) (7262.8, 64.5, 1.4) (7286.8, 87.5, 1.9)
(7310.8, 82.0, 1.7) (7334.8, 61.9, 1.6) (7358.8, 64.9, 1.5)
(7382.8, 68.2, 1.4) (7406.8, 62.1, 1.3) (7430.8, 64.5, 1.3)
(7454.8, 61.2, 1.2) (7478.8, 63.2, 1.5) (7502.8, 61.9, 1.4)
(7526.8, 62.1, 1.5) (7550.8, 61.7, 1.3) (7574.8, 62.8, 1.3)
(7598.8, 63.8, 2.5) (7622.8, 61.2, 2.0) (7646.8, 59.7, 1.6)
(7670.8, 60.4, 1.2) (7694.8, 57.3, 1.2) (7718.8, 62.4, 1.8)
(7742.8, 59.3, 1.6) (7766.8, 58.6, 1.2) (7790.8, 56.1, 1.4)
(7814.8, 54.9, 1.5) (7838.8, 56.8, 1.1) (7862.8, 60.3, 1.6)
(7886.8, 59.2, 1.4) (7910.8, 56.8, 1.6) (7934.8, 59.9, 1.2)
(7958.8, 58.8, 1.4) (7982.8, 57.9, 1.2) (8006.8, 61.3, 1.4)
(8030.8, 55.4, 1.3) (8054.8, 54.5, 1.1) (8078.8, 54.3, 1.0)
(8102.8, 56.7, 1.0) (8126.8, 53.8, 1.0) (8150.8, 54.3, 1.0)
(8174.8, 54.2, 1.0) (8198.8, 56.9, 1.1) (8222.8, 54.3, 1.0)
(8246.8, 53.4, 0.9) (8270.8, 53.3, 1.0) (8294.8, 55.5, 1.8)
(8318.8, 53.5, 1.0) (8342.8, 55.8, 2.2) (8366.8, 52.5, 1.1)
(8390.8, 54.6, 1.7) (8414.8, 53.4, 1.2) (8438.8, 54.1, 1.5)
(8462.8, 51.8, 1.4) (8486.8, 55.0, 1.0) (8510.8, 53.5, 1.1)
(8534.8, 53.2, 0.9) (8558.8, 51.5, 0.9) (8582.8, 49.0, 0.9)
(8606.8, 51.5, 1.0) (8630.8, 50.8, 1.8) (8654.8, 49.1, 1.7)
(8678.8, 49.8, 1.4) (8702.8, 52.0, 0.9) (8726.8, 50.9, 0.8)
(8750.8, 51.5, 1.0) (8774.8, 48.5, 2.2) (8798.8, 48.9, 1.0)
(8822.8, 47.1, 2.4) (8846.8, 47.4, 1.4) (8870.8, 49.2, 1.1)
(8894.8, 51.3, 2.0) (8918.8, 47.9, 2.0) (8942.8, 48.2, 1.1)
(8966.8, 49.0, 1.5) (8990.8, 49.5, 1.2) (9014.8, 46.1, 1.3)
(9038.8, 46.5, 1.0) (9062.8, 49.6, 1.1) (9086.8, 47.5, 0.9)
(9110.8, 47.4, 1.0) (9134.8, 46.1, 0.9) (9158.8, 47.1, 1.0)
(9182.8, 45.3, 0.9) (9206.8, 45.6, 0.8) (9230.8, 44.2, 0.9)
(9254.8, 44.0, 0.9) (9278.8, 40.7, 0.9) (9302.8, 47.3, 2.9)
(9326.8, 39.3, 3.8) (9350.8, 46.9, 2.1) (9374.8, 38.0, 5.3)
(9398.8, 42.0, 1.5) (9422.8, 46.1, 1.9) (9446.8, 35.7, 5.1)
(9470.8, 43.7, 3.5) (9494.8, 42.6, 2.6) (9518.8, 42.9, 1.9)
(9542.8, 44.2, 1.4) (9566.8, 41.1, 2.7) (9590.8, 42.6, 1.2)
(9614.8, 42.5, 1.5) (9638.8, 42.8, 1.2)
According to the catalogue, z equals 0.085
